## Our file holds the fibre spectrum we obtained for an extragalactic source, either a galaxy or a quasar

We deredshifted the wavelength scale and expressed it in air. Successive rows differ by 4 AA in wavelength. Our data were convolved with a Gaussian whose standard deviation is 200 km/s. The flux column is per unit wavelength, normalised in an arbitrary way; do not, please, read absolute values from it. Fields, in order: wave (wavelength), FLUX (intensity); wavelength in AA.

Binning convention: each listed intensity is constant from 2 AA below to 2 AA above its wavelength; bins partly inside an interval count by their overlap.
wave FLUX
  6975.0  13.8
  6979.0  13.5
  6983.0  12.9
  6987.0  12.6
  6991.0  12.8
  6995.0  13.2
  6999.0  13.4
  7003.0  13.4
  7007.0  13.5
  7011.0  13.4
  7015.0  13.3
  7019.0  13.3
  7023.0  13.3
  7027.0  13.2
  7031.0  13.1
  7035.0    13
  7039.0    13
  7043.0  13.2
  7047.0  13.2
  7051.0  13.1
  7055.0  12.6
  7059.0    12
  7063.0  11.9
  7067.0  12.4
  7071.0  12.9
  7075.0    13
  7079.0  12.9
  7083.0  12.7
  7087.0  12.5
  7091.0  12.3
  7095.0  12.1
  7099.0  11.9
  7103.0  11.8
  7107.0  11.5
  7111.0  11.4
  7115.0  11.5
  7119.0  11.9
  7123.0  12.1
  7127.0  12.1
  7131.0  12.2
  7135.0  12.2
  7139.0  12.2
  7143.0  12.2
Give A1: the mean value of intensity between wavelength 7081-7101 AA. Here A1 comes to 12.3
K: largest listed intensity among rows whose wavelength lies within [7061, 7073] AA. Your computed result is 12.9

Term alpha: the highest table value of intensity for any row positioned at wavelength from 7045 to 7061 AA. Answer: 13.2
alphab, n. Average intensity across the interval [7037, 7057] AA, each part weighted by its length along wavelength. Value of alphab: 13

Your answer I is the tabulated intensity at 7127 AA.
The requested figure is 12.1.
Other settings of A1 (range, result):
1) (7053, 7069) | 12.2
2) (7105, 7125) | 11.7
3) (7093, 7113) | 11.7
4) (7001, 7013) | 13.4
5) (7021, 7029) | 13.2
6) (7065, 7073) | 12.7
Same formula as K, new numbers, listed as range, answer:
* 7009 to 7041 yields 13.4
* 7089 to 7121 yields 12.3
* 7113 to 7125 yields 12.1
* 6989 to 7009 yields 13.5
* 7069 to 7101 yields 13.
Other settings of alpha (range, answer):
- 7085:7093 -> 12.5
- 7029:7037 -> 13.1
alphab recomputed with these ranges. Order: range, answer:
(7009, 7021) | 13.3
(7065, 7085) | 12.8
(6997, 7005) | 13.4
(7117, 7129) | 12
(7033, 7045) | 13.1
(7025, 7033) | 13.1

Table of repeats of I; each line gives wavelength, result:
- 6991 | 12.8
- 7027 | 13.2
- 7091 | 12.3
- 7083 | 12.7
